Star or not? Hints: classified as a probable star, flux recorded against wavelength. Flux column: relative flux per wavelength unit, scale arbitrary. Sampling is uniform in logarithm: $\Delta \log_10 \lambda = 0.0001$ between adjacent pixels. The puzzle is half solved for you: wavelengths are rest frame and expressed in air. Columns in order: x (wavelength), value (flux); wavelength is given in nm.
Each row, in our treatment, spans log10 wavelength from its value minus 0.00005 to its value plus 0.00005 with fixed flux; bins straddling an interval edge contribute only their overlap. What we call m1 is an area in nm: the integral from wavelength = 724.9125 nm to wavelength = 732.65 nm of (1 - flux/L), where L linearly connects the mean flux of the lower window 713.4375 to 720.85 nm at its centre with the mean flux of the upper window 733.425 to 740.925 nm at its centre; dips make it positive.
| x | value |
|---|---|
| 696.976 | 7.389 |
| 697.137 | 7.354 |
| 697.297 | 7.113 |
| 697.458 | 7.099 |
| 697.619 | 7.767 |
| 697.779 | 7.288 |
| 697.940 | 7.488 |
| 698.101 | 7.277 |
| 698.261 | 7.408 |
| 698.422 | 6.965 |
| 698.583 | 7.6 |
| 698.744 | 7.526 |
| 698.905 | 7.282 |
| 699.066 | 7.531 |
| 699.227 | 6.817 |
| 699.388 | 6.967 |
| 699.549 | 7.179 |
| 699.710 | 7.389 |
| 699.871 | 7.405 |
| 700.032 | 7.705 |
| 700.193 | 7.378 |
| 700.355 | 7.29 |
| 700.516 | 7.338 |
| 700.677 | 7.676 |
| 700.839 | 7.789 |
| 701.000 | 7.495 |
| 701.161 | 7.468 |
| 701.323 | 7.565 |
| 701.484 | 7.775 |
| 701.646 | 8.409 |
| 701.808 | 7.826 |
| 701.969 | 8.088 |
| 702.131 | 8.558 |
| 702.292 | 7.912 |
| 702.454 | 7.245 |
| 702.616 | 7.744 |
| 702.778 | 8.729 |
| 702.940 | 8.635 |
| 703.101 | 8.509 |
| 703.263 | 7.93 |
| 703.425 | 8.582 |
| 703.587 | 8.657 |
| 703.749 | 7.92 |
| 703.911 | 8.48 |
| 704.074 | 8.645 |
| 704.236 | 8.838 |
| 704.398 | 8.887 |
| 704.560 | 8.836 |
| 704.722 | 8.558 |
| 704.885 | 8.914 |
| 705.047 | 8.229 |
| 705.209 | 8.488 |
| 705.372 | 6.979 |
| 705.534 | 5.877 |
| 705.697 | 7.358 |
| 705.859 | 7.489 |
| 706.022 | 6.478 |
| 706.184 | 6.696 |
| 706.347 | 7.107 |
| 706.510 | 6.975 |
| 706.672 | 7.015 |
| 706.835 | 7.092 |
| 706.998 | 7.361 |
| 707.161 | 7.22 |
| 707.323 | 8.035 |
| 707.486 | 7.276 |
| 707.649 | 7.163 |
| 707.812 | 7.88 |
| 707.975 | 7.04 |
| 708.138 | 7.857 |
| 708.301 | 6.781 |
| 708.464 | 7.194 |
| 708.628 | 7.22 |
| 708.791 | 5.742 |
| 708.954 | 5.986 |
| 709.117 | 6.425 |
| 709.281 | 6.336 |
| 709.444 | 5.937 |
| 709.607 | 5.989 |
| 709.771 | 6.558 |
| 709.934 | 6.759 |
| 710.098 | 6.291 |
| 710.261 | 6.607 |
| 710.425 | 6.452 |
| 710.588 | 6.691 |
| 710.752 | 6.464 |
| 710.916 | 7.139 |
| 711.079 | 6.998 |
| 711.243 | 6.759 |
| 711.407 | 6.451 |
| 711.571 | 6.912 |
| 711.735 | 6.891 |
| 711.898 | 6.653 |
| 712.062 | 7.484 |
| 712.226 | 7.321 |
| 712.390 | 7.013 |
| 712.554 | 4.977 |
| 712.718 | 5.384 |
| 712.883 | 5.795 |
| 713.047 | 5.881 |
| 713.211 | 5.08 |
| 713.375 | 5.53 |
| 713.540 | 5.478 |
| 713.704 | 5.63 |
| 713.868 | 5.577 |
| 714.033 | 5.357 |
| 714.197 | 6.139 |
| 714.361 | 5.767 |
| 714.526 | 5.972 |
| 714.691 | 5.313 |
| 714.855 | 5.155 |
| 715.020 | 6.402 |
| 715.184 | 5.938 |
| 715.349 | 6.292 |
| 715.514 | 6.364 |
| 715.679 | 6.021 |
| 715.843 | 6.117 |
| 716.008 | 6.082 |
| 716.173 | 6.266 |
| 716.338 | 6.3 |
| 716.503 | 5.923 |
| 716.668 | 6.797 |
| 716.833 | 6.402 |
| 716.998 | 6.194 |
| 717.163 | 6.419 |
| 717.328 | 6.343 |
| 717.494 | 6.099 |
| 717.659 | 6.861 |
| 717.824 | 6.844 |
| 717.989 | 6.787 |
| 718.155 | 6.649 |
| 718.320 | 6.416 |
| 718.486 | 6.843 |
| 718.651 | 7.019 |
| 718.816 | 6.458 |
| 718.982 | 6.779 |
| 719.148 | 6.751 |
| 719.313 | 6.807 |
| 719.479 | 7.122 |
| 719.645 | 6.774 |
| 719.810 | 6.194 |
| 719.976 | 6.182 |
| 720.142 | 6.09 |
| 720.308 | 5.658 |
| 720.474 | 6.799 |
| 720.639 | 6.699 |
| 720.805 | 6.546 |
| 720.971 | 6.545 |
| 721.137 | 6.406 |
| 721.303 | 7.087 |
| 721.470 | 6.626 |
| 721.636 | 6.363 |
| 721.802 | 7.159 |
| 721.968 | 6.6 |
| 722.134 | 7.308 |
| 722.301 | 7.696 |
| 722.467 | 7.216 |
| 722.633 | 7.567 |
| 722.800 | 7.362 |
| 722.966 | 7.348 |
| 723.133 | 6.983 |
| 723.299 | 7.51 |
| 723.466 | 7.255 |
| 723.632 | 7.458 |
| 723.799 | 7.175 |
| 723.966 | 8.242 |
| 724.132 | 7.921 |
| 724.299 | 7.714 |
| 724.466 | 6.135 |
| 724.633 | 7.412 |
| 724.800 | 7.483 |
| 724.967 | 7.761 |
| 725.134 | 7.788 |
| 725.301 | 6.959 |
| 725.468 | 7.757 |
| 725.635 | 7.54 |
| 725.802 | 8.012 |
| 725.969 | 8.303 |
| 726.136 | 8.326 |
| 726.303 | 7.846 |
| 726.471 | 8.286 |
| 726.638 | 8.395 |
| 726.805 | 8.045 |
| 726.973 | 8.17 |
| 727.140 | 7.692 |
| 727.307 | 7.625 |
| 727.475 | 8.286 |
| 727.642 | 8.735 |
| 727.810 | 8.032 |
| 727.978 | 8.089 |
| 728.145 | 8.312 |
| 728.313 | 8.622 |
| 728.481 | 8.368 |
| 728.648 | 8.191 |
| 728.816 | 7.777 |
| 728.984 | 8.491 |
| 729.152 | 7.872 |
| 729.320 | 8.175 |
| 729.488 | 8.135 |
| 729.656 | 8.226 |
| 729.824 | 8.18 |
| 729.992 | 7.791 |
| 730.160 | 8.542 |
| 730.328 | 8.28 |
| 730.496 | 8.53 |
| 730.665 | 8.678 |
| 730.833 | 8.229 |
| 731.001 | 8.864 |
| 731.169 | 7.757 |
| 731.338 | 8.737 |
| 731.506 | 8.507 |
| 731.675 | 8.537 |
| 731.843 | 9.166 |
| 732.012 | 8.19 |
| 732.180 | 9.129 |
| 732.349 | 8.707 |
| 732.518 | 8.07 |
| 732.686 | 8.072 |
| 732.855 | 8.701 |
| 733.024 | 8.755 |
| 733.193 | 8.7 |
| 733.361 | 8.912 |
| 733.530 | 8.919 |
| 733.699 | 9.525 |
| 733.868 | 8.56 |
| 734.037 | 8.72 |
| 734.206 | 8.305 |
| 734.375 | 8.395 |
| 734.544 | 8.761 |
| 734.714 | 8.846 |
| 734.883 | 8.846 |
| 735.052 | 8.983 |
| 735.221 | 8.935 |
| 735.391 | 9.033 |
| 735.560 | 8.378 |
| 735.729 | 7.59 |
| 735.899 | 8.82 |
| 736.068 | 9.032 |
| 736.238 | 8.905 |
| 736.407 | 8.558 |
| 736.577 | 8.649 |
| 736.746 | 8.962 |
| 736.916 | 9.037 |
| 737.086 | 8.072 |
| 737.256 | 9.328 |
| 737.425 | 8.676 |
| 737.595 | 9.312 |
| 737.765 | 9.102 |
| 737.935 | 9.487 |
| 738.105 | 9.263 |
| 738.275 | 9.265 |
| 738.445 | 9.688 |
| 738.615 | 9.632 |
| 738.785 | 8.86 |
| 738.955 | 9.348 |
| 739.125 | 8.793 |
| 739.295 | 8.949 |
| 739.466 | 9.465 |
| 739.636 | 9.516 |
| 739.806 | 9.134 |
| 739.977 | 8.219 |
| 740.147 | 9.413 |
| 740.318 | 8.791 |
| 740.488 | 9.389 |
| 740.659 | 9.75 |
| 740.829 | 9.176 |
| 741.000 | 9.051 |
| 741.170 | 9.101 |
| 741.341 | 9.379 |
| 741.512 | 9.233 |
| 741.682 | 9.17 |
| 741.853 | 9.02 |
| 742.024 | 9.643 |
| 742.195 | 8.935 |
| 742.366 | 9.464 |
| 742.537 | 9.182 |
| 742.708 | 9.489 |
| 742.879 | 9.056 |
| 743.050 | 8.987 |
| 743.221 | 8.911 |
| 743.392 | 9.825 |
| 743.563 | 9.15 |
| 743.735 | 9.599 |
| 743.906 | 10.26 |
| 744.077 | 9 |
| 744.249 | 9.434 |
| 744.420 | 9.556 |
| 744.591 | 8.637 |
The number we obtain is -0.37 nm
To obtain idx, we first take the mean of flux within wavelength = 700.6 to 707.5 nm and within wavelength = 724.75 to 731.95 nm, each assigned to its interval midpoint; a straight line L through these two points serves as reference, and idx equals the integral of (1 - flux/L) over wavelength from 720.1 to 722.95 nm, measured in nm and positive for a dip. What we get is 0.44 nm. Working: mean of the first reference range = 7.85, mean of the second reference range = 8.17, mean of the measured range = 6.83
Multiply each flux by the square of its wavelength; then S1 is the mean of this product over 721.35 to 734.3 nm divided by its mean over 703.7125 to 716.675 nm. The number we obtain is 1.25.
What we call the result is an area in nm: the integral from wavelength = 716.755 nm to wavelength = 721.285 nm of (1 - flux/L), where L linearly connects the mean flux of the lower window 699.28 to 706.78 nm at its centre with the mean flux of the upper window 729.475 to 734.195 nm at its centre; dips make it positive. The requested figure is 0.916 nm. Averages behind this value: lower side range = 7.8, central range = 6.55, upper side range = 8.54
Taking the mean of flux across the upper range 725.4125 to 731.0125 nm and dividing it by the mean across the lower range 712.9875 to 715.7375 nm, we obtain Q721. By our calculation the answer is 1.42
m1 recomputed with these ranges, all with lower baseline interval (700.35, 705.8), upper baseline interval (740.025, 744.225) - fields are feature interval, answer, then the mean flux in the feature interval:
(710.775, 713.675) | 0.698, 6.33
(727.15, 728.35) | 0.086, 8.19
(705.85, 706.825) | 0.146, 6.93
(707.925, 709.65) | 0.342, 6.6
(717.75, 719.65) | 0.394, 6.77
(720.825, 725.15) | 0.728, 7.22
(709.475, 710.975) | 0.318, 6.52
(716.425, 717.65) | 0.309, 6.34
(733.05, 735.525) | 0.062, 8.81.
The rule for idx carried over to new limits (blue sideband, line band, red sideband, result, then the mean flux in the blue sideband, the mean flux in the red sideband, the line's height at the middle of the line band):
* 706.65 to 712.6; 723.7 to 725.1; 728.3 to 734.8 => 0.08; 6.82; 8.48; 7.94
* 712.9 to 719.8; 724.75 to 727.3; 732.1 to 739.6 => -0.12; 6.22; 8.87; 7.53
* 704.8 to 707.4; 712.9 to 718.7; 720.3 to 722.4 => 0.71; 7.33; 6.77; 6.98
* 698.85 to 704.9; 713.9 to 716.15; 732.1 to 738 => 0.64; 7.94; 8.76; 8.27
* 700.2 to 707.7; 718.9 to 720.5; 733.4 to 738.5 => 0.35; 7.8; 8.86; 8.32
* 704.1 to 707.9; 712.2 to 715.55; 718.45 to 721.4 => 0.59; 7.61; 6.59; 7.04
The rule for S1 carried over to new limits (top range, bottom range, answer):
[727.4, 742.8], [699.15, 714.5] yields 1.33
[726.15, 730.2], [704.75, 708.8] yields 1.19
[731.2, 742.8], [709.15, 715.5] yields 1.55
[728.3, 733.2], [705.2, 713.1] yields 1.32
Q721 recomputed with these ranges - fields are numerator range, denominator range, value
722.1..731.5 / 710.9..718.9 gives 1.27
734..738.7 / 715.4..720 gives 1.37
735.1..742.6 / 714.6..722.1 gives 1.41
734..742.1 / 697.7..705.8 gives 1.15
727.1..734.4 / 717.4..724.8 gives 1.22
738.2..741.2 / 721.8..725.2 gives 1.25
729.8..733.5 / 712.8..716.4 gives 1.46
